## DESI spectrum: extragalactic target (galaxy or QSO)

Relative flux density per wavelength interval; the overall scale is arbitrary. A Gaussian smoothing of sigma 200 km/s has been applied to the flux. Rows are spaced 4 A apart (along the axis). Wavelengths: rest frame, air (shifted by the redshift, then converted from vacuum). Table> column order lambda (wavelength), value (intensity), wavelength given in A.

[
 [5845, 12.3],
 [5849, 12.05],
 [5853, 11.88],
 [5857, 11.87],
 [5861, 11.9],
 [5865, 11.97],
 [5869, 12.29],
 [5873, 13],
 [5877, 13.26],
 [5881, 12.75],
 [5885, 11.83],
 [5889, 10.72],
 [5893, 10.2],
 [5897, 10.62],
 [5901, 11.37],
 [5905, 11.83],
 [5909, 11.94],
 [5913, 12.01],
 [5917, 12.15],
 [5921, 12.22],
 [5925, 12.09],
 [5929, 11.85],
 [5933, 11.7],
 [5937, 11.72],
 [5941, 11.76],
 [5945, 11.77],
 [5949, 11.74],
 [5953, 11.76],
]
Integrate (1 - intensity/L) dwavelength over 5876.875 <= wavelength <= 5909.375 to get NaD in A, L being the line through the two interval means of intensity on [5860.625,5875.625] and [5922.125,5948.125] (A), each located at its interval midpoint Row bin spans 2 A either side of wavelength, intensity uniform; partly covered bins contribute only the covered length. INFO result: 1.8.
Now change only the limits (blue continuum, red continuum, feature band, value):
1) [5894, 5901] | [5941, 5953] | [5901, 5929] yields -2.2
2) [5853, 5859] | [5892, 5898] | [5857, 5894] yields -3.0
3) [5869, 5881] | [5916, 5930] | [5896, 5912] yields 1.1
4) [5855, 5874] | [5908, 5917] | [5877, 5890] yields 0.0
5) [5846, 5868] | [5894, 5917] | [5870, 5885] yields -1.3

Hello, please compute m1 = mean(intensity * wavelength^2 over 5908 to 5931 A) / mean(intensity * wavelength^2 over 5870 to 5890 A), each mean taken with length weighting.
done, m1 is 0.99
